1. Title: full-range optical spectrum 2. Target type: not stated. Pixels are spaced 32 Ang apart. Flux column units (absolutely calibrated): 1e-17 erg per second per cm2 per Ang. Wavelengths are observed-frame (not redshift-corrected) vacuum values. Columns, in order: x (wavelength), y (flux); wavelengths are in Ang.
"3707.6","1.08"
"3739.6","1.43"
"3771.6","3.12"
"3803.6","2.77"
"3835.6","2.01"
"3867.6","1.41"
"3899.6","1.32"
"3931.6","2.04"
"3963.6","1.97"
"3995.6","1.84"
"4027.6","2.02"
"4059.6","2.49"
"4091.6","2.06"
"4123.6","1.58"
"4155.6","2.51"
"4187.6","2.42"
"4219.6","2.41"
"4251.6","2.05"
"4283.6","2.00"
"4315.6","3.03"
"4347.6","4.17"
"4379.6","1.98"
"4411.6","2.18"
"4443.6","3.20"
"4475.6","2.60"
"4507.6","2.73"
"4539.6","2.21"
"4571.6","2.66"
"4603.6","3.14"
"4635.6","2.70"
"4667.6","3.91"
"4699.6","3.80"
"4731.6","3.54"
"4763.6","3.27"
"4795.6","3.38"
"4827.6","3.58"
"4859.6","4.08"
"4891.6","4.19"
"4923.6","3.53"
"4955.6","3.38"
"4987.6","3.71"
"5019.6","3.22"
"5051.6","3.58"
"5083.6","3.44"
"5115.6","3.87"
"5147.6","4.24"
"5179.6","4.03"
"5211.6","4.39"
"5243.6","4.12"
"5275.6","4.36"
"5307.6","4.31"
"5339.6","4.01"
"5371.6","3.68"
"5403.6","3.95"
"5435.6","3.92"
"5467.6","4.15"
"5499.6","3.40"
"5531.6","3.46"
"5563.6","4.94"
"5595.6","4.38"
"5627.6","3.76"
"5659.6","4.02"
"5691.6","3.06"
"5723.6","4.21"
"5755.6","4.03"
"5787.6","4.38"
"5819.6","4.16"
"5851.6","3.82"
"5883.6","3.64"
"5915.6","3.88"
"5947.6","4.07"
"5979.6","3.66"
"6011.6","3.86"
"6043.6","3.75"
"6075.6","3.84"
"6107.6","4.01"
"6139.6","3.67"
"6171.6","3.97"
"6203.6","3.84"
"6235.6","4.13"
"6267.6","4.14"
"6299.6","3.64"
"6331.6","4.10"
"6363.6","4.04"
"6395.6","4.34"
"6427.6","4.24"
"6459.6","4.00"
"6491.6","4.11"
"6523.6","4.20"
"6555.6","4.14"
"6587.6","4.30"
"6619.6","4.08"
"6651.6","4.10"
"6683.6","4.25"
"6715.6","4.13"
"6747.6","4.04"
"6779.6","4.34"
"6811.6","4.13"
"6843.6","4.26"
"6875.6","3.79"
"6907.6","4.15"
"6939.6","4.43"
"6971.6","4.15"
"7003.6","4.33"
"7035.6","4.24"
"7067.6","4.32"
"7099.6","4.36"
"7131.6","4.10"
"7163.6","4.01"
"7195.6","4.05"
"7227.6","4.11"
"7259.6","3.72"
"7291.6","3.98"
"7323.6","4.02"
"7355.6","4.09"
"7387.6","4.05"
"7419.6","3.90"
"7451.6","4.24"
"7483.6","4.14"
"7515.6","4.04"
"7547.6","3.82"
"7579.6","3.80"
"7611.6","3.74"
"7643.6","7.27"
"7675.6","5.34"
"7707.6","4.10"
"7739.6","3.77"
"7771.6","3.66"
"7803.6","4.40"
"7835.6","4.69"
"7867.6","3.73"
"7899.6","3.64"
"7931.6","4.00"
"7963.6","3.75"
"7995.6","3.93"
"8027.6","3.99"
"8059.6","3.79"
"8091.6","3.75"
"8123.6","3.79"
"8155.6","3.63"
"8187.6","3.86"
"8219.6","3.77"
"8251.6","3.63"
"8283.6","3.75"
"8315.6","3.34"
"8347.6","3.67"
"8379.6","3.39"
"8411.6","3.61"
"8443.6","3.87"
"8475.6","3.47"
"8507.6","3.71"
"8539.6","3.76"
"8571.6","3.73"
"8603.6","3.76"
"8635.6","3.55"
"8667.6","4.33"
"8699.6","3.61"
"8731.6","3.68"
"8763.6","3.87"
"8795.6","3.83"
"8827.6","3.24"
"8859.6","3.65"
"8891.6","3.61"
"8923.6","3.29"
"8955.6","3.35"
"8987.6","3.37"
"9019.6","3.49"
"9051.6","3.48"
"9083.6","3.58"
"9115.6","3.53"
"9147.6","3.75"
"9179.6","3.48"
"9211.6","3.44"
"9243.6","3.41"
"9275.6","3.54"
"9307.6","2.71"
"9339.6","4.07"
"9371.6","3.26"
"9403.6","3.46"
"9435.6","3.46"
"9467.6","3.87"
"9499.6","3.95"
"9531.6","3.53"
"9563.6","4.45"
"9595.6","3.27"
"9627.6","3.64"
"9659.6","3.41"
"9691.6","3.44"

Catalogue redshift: 0.16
